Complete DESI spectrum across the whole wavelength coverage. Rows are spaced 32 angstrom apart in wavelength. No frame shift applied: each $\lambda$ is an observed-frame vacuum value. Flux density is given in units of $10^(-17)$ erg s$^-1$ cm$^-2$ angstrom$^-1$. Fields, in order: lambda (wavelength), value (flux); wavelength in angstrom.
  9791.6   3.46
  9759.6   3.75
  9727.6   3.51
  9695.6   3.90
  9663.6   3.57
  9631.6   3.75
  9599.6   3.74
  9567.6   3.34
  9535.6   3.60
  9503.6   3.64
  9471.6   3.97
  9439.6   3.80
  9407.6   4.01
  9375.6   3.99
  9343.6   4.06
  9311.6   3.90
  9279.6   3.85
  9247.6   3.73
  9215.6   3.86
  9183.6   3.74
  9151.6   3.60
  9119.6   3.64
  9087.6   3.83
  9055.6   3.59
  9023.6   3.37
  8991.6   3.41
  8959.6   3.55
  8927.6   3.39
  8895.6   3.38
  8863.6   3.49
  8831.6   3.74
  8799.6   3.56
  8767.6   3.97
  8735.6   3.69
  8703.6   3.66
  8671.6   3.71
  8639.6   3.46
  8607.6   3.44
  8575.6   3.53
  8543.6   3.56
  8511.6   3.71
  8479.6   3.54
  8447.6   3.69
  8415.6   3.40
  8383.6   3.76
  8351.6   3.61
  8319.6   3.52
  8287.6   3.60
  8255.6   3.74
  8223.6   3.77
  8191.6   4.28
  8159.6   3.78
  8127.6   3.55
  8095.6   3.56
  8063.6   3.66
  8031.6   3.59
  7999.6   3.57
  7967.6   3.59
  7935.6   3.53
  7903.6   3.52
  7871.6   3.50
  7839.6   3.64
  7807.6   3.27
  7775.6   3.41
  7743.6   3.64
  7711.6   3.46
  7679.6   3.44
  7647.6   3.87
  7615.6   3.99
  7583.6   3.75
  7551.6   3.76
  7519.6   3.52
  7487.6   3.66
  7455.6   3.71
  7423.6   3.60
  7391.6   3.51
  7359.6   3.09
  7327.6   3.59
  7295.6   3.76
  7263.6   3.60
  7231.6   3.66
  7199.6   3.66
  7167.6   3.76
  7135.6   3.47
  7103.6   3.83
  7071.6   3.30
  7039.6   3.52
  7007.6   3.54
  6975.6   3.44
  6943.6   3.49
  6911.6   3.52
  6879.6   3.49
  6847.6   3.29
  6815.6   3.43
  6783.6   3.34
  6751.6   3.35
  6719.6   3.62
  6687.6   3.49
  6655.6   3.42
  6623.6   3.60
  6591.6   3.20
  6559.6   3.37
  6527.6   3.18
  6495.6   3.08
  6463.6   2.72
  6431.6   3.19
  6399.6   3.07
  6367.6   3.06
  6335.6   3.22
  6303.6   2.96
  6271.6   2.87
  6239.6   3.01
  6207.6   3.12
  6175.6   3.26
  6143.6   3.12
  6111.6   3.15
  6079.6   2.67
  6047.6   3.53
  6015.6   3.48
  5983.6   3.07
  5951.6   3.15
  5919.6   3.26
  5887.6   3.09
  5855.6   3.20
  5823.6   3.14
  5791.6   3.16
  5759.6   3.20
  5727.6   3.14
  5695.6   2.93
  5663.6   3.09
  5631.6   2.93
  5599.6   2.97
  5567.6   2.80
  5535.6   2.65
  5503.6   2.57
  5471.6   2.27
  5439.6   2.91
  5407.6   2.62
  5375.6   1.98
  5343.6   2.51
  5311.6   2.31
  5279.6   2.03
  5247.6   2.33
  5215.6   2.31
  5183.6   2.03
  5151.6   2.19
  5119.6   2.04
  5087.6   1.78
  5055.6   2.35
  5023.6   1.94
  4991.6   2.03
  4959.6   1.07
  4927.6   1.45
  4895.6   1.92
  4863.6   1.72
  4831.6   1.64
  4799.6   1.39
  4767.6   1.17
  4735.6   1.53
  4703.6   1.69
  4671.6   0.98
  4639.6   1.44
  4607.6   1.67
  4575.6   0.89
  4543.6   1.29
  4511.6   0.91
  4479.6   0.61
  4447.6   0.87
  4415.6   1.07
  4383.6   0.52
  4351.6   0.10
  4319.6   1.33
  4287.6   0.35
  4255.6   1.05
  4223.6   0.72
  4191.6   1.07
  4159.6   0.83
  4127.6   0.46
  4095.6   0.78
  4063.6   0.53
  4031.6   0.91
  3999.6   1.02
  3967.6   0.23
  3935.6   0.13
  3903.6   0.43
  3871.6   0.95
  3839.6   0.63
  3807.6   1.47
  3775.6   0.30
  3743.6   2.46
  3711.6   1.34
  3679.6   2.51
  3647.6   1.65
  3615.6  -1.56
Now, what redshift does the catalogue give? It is 0.25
